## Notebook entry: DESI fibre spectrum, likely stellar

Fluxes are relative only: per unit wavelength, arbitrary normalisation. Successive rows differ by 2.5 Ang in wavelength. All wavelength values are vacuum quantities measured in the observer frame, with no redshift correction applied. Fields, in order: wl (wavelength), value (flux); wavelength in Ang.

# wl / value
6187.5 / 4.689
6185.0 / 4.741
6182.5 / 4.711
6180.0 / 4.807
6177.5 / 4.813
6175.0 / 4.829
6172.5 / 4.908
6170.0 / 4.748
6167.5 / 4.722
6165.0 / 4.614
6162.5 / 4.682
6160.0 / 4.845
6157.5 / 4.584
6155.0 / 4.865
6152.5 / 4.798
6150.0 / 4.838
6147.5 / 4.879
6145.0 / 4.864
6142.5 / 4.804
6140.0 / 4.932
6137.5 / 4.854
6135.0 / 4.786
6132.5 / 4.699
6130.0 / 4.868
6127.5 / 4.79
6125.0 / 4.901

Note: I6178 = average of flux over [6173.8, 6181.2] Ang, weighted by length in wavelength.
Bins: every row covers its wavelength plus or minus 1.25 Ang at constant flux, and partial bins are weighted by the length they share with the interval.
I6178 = 4.82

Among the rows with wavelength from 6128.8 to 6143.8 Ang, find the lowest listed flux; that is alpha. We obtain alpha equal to 4.699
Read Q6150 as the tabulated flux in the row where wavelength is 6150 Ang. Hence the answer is 4.838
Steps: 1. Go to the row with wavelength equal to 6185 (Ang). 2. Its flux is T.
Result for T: 4.741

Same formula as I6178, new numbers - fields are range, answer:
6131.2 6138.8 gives 4.78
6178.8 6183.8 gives 4.76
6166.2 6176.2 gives 4.8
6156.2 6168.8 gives 4.69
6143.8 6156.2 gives 4.85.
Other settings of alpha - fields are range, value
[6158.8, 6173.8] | 4.614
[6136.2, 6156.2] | 4.798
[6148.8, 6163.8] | 4.584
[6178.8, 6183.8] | 4.711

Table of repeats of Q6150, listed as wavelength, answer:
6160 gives 4.845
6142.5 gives 4.804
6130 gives 4.868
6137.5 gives 4.854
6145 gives 4.864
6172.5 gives 4.908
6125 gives 4.901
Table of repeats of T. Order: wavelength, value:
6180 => 4.807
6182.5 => 4.711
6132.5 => 4.699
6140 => 4.932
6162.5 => 4.682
